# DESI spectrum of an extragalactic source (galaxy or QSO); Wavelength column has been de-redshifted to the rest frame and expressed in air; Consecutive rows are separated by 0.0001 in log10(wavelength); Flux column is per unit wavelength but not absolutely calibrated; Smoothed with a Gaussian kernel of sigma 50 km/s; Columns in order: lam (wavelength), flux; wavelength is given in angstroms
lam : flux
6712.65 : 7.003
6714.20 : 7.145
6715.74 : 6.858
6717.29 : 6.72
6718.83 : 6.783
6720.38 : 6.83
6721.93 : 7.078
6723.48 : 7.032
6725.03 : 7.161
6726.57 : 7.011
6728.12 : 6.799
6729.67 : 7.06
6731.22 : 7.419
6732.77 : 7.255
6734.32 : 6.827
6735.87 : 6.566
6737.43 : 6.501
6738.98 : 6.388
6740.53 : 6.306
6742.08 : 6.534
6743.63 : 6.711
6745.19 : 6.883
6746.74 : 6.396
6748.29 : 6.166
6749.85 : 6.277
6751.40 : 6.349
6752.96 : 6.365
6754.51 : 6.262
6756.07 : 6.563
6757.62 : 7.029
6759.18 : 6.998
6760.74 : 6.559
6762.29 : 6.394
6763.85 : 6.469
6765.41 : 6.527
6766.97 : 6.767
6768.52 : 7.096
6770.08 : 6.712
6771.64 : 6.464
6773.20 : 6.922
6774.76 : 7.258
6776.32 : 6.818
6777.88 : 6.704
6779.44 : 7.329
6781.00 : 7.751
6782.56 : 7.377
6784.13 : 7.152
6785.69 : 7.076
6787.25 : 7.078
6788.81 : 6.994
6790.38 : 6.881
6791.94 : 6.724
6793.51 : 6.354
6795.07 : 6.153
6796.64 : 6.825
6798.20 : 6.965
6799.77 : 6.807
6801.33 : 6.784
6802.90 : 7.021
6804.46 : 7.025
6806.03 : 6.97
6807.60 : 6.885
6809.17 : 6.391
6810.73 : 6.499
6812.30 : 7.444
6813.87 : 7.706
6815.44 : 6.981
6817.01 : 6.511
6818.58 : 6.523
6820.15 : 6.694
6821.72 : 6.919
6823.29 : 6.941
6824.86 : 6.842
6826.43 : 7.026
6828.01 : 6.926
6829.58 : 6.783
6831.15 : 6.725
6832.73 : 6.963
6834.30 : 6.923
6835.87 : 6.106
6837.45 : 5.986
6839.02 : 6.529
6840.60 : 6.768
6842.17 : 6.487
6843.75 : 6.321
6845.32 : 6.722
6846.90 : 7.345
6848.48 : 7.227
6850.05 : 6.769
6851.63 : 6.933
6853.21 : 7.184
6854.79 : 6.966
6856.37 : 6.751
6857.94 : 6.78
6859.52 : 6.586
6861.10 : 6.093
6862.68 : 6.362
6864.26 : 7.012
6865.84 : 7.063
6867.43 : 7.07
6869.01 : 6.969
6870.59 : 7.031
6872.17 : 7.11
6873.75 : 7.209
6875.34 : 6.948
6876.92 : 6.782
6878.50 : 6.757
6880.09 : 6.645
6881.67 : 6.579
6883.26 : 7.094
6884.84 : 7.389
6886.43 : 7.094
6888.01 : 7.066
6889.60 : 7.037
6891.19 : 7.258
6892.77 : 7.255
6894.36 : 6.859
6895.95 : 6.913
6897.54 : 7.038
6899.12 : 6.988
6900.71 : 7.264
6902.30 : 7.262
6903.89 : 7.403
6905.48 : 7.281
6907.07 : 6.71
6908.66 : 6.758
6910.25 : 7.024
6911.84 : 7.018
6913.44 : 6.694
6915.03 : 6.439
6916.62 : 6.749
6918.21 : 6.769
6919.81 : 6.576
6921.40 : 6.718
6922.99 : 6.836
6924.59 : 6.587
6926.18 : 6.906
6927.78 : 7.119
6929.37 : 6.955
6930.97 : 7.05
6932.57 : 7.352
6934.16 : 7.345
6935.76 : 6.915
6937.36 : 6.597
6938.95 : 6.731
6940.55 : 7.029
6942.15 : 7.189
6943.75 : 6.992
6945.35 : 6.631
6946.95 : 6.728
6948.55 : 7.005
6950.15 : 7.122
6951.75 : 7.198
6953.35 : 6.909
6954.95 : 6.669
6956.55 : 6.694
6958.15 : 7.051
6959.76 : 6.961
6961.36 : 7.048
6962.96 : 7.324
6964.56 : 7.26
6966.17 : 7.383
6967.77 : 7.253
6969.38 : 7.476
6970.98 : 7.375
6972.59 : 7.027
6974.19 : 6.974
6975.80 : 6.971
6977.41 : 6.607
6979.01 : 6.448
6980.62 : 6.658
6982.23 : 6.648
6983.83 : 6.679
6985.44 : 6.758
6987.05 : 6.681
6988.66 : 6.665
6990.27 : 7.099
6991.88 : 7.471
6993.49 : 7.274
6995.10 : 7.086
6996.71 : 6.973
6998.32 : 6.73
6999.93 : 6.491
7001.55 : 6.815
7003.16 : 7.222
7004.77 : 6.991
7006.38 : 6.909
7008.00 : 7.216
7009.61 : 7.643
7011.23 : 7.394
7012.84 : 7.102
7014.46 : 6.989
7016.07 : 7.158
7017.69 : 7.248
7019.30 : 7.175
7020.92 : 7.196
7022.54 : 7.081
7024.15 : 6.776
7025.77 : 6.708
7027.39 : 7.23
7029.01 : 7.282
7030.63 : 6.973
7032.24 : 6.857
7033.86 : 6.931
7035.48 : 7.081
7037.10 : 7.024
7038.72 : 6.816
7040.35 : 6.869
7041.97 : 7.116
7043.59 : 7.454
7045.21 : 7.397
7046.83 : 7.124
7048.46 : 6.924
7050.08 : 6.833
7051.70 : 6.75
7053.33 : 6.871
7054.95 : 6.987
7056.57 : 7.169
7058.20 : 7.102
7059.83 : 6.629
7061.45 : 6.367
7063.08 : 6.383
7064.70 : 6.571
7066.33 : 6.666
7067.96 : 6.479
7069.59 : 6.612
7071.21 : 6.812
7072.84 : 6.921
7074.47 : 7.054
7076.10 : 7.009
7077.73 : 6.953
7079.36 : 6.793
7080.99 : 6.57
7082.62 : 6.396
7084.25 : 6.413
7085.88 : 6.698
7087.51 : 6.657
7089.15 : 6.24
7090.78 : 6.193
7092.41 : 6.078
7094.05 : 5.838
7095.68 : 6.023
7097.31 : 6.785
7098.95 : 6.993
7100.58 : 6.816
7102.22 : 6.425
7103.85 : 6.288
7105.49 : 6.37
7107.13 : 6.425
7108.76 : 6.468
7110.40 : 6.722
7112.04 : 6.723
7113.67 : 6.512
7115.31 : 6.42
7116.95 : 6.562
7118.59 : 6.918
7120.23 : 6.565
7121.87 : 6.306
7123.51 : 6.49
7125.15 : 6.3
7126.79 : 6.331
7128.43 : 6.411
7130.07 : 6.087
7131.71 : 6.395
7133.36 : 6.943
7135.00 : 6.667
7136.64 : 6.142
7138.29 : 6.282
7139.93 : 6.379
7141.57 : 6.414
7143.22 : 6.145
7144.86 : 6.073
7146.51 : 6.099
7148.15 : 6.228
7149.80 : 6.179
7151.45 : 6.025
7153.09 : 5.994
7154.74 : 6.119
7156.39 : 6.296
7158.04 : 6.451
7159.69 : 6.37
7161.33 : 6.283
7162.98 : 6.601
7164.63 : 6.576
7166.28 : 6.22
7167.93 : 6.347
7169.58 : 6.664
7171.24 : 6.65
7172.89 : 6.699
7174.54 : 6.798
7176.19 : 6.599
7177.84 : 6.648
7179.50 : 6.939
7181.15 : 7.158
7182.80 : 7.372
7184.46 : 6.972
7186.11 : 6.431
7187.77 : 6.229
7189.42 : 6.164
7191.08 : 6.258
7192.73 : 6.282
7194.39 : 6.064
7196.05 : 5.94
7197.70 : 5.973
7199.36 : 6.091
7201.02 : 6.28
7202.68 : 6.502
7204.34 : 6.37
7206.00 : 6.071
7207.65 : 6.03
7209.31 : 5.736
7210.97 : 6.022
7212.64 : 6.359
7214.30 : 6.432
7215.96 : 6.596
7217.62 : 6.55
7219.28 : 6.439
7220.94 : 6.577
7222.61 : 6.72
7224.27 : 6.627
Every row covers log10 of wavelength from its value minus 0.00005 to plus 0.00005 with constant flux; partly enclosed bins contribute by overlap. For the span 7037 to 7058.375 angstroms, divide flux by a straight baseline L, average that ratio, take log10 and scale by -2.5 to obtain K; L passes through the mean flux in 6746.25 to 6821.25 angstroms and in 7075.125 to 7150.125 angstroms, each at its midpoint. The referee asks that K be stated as -0.08 mag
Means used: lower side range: 6.79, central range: 7.03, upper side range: 6.45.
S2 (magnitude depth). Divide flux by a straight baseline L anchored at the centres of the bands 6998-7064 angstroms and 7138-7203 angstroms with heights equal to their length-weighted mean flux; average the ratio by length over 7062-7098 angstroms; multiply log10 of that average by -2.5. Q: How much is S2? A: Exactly 0.04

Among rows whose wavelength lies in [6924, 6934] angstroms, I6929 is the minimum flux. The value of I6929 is 6.587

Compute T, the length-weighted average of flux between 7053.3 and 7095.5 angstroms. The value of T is 6.62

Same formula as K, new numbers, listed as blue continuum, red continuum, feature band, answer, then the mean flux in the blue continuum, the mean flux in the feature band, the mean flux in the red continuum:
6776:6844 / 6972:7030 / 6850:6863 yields 0.02 mag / 6.84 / 6.72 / 6.98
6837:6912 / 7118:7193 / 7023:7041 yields -0.05 mag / 6.91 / 6.96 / 6.45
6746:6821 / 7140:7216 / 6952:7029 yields -0.07 mag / 6.79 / 7.01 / 6.36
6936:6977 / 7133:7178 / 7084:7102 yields 0.03 mag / 7.02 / 6.43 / 6.38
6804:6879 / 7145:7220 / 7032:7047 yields -0.08 mag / 6.82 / 7.07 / 6.38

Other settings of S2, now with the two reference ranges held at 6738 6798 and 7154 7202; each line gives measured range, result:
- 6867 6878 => -0.06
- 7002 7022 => -0.10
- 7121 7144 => 0.02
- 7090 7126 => 0.01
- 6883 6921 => -0.06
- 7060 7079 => -0.03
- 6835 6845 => 0.05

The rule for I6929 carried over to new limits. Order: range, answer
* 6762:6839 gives 5.986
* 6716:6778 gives 6.166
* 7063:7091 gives 6.193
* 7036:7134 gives 5.838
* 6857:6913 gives 6.093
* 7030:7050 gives 6.816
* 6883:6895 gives 6.859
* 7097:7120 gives 6.288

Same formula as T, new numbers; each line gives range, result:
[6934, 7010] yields 6.97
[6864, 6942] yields 6.97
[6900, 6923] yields 6.9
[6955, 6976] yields 7.13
